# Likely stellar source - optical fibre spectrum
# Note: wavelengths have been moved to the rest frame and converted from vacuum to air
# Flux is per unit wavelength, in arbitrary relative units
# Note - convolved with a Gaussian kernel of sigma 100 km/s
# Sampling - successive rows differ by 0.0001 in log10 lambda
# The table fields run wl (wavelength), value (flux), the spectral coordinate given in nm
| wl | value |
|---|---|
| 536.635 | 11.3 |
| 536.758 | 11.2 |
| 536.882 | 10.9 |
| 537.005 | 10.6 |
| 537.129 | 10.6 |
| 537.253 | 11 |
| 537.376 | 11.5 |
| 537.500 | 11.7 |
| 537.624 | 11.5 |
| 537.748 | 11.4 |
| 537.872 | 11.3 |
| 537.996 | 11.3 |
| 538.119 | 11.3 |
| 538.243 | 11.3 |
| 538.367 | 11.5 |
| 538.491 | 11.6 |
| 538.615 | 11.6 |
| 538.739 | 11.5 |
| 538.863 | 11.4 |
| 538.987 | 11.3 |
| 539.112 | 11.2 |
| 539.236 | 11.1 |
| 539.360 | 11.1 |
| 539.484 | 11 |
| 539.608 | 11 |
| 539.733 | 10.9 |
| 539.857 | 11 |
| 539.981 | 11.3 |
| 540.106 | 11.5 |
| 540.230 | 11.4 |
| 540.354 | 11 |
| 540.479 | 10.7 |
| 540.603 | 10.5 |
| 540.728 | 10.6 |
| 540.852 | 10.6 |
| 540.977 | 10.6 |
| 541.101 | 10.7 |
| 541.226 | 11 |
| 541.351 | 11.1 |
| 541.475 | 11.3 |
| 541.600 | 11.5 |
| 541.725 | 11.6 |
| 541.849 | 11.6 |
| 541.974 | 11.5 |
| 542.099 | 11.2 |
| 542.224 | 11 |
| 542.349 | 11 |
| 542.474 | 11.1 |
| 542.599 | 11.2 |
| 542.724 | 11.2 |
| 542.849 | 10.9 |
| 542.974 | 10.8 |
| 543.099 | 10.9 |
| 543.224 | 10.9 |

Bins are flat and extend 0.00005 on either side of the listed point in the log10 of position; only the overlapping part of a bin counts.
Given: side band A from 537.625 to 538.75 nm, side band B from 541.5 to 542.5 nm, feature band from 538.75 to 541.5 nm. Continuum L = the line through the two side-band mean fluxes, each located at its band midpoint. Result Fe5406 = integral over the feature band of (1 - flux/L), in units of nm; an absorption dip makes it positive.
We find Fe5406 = 0.08 nm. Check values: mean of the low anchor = 11.4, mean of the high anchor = 11.3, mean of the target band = 11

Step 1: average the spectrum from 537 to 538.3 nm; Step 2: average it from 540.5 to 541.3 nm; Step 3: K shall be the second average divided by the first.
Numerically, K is 0.95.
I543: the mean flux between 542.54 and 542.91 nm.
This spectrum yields 11.1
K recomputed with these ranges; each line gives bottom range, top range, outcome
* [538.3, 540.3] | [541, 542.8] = 0.99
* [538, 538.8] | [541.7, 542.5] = 0.98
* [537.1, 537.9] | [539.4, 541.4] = 0.97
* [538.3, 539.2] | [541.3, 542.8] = 0.99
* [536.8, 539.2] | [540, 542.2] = 0.98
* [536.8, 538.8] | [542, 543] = 0.98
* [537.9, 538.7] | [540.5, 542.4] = 0.97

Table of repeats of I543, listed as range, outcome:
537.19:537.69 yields 11.4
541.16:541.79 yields 11.3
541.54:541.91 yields 11.6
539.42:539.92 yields 11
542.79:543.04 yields 10.9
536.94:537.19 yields 10.6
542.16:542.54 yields 11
